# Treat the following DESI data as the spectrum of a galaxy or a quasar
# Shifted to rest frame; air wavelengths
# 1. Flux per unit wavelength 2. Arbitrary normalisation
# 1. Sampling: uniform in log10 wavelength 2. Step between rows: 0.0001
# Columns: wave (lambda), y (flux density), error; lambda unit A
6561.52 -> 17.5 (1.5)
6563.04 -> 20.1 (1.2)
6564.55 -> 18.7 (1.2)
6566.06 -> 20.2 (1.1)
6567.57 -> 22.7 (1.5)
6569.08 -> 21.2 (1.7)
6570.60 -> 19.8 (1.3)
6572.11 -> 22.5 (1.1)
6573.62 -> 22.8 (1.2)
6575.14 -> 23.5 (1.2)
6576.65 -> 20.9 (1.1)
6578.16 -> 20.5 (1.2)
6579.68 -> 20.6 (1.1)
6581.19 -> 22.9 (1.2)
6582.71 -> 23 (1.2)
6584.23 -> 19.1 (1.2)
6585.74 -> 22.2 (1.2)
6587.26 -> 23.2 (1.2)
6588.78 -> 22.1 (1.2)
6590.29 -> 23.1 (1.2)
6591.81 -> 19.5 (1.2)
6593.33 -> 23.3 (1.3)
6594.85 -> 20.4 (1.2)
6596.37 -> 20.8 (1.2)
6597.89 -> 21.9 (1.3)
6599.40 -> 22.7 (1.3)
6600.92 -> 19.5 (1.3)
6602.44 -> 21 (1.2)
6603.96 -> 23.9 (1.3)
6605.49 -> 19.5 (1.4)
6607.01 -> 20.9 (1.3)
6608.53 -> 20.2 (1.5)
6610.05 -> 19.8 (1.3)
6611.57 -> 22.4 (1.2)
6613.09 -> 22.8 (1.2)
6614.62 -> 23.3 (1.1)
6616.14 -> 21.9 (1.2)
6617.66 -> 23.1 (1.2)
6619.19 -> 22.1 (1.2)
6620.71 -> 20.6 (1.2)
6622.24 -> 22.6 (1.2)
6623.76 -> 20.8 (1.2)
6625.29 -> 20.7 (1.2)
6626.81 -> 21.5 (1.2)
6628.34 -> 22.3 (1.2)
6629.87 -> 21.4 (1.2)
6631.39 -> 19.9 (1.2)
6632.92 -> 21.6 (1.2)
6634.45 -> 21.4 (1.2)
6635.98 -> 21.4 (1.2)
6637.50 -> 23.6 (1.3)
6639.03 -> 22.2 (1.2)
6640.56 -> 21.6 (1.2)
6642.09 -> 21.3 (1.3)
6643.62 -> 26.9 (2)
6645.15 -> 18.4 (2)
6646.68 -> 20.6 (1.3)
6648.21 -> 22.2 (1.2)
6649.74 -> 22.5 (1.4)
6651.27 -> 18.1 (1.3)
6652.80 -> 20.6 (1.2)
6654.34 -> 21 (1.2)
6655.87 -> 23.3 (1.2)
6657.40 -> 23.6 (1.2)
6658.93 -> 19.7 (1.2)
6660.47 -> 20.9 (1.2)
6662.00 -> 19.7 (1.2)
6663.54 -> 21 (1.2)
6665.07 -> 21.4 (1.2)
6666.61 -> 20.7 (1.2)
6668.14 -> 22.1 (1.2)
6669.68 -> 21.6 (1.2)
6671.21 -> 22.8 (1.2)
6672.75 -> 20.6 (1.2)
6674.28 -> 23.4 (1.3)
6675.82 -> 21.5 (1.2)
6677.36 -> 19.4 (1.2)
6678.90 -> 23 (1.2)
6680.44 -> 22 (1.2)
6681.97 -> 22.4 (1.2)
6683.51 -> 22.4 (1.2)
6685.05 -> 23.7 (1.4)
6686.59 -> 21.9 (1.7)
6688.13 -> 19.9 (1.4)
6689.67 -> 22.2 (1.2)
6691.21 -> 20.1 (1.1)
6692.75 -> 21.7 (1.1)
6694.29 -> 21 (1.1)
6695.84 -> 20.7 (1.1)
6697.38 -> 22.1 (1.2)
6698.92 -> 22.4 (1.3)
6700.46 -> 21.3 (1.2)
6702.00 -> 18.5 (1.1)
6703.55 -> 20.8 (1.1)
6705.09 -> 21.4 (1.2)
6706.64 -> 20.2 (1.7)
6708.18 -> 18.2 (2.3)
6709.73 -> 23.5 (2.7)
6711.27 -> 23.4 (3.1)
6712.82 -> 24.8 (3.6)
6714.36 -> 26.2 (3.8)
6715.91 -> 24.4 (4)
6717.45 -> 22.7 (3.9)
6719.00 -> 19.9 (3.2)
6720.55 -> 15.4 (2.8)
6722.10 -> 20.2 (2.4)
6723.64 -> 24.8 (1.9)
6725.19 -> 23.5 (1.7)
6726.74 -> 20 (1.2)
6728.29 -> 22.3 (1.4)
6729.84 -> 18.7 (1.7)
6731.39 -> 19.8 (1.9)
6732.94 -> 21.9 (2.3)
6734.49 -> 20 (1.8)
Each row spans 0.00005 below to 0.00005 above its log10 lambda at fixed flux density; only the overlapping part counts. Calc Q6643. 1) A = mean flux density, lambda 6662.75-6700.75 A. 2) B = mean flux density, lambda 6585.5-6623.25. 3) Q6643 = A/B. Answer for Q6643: 1.00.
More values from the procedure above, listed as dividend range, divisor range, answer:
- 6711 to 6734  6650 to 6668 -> 1.04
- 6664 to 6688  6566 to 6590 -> 1.00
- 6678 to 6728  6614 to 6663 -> 1.01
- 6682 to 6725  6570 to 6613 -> 1.01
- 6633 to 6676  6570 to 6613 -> 1.00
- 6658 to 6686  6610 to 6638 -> 0.99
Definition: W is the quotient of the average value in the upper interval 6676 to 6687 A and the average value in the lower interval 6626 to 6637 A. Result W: 1.0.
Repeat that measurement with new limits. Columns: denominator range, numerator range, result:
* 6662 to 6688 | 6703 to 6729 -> 1.01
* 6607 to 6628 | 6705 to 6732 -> 1.00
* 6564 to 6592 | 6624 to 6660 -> 1.00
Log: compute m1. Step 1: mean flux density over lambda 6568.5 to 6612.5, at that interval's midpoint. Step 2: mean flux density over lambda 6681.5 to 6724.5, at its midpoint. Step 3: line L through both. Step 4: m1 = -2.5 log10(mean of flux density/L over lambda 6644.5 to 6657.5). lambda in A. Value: 0.03 mag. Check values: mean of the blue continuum 21.5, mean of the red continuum 21.6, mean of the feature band 21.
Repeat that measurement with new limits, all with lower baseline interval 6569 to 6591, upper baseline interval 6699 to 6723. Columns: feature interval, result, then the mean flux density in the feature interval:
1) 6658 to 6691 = 0.00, 21.5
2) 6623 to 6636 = 0.02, 21.2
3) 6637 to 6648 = -0.02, 22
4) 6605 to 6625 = 0.01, 21.5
